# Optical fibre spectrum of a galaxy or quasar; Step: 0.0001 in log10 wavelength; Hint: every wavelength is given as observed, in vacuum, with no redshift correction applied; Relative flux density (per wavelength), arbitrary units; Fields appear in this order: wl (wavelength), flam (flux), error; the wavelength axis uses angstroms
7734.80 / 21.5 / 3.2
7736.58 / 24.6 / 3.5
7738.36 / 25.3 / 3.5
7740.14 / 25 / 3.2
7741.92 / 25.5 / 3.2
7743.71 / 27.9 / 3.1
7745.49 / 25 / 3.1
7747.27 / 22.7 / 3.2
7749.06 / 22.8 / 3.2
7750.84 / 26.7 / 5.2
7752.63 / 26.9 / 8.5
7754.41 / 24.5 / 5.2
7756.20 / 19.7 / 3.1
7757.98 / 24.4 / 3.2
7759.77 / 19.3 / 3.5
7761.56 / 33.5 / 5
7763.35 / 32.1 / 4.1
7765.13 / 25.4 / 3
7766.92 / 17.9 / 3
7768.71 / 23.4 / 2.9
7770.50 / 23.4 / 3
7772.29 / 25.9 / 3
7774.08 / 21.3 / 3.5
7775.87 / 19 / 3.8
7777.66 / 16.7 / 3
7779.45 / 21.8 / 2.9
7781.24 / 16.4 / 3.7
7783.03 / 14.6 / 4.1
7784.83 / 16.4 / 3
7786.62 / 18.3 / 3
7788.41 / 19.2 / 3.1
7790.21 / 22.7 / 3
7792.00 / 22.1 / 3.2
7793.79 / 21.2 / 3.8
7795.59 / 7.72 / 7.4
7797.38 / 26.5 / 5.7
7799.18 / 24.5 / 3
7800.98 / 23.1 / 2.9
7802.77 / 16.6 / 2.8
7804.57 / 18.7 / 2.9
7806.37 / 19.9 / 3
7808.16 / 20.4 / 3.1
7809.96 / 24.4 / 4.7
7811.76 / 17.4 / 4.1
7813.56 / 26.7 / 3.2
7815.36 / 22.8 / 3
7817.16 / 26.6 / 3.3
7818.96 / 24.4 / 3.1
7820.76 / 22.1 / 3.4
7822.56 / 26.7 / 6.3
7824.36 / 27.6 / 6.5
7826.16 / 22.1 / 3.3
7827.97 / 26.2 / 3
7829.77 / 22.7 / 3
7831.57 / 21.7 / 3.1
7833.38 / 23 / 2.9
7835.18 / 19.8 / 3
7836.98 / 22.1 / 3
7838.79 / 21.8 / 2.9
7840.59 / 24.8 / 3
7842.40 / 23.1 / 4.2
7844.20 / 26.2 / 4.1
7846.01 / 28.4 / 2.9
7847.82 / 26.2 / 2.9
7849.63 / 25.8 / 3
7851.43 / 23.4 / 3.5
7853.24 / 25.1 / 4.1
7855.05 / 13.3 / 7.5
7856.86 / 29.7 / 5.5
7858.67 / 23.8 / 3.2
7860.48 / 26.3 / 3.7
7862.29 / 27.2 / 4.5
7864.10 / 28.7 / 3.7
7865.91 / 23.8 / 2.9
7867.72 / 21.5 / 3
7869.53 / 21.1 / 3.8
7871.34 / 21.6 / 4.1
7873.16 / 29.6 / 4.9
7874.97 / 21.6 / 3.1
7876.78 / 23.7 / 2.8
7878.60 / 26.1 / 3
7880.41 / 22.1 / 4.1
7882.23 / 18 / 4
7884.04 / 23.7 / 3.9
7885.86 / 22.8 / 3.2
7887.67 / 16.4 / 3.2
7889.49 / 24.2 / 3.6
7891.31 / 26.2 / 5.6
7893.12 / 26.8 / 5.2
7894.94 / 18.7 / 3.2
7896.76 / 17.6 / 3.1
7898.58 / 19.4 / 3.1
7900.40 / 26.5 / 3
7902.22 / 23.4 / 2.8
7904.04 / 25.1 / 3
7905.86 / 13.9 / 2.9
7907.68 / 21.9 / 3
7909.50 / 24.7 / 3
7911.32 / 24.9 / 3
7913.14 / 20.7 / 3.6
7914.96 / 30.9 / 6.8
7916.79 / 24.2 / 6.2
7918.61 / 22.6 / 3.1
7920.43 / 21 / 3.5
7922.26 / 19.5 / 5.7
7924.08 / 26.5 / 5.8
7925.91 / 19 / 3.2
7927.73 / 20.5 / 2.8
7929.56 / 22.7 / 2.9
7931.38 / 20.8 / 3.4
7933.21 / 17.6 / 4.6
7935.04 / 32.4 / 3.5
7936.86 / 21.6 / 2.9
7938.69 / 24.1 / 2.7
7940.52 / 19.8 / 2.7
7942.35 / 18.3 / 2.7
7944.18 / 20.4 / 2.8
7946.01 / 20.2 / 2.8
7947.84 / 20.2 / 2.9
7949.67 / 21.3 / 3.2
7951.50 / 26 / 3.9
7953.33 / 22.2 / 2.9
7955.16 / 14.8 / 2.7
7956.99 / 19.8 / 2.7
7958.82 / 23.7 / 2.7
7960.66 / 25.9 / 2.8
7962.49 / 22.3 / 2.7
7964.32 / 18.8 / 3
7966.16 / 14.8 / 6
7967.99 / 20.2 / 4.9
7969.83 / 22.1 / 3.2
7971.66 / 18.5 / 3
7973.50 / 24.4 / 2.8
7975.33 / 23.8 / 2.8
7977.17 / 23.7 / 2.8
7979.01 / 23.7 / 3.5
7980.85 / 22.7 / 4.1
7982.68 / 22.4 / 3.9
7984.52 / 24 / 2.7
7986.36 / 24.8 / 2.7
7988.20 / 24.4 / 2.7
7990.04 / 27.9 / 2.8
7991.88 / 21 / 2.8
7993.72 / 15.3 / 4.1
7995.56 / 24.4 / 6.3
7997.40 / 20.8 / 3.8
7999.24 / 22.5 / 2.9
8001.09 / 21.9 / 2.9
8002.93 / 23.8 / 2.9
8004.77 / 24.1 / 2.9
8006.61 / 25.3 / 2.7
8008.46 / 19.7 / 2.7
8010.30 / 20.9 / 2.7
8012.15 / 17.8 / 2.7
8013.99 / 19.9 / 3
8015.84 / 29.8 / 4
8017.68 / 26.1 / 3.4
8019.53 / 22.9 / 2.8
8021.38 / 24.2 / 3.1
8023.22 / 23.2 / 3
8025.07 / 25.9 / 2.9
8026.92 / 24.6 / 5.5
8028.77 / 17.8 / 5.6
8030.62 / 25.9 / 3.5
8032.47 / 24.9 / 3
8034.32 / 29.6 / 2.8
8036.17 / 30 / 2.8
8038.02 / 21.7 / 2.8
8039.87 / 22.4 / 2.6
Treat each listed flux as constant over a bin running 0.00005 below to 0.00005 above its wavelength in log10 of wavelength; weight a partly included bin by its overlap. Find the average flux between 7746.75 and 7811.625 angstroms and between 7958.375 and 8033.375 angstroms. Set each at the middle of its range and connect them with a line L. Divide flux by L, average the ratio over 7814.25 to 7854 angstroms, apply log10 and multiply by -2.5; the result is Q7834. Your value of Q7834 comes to -0.110 mag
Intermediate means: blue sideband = 21.6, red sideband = 22.7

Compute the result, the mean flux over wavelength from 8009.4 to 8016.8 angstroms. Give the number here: 22.1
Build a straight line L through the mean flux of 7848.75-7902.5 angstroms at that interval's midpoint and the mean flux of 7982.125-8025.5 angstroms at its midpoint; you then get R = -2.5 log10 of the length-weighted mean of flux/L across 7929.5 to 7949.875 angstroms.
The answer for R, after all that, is 0.08 mag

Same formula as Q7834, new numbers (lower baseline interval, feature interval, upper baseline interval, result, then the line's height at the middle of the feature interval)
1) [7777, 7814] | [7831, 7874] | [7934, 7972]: -0.19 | 20.3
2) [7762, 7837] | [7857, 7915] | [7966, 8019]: -0.05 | 22.1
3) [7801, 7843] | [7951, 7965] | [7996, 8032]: 0.06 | 22.9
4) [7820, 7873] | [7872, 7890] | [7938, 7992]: 0.03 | 23.4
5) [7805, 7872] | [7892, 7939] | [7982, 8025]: 0.04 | 23.4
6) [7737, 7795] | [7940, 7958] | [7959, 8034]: 0.12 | 22.7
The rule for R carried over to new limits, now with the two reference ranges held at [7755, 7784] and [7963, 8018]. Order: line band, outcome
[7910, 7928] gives -0.041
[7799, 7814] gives 0.061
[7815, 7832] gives -0.103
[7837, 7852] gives -0.121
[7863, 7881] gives -0.086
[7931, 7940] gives -0.049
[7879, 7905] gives -0.002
